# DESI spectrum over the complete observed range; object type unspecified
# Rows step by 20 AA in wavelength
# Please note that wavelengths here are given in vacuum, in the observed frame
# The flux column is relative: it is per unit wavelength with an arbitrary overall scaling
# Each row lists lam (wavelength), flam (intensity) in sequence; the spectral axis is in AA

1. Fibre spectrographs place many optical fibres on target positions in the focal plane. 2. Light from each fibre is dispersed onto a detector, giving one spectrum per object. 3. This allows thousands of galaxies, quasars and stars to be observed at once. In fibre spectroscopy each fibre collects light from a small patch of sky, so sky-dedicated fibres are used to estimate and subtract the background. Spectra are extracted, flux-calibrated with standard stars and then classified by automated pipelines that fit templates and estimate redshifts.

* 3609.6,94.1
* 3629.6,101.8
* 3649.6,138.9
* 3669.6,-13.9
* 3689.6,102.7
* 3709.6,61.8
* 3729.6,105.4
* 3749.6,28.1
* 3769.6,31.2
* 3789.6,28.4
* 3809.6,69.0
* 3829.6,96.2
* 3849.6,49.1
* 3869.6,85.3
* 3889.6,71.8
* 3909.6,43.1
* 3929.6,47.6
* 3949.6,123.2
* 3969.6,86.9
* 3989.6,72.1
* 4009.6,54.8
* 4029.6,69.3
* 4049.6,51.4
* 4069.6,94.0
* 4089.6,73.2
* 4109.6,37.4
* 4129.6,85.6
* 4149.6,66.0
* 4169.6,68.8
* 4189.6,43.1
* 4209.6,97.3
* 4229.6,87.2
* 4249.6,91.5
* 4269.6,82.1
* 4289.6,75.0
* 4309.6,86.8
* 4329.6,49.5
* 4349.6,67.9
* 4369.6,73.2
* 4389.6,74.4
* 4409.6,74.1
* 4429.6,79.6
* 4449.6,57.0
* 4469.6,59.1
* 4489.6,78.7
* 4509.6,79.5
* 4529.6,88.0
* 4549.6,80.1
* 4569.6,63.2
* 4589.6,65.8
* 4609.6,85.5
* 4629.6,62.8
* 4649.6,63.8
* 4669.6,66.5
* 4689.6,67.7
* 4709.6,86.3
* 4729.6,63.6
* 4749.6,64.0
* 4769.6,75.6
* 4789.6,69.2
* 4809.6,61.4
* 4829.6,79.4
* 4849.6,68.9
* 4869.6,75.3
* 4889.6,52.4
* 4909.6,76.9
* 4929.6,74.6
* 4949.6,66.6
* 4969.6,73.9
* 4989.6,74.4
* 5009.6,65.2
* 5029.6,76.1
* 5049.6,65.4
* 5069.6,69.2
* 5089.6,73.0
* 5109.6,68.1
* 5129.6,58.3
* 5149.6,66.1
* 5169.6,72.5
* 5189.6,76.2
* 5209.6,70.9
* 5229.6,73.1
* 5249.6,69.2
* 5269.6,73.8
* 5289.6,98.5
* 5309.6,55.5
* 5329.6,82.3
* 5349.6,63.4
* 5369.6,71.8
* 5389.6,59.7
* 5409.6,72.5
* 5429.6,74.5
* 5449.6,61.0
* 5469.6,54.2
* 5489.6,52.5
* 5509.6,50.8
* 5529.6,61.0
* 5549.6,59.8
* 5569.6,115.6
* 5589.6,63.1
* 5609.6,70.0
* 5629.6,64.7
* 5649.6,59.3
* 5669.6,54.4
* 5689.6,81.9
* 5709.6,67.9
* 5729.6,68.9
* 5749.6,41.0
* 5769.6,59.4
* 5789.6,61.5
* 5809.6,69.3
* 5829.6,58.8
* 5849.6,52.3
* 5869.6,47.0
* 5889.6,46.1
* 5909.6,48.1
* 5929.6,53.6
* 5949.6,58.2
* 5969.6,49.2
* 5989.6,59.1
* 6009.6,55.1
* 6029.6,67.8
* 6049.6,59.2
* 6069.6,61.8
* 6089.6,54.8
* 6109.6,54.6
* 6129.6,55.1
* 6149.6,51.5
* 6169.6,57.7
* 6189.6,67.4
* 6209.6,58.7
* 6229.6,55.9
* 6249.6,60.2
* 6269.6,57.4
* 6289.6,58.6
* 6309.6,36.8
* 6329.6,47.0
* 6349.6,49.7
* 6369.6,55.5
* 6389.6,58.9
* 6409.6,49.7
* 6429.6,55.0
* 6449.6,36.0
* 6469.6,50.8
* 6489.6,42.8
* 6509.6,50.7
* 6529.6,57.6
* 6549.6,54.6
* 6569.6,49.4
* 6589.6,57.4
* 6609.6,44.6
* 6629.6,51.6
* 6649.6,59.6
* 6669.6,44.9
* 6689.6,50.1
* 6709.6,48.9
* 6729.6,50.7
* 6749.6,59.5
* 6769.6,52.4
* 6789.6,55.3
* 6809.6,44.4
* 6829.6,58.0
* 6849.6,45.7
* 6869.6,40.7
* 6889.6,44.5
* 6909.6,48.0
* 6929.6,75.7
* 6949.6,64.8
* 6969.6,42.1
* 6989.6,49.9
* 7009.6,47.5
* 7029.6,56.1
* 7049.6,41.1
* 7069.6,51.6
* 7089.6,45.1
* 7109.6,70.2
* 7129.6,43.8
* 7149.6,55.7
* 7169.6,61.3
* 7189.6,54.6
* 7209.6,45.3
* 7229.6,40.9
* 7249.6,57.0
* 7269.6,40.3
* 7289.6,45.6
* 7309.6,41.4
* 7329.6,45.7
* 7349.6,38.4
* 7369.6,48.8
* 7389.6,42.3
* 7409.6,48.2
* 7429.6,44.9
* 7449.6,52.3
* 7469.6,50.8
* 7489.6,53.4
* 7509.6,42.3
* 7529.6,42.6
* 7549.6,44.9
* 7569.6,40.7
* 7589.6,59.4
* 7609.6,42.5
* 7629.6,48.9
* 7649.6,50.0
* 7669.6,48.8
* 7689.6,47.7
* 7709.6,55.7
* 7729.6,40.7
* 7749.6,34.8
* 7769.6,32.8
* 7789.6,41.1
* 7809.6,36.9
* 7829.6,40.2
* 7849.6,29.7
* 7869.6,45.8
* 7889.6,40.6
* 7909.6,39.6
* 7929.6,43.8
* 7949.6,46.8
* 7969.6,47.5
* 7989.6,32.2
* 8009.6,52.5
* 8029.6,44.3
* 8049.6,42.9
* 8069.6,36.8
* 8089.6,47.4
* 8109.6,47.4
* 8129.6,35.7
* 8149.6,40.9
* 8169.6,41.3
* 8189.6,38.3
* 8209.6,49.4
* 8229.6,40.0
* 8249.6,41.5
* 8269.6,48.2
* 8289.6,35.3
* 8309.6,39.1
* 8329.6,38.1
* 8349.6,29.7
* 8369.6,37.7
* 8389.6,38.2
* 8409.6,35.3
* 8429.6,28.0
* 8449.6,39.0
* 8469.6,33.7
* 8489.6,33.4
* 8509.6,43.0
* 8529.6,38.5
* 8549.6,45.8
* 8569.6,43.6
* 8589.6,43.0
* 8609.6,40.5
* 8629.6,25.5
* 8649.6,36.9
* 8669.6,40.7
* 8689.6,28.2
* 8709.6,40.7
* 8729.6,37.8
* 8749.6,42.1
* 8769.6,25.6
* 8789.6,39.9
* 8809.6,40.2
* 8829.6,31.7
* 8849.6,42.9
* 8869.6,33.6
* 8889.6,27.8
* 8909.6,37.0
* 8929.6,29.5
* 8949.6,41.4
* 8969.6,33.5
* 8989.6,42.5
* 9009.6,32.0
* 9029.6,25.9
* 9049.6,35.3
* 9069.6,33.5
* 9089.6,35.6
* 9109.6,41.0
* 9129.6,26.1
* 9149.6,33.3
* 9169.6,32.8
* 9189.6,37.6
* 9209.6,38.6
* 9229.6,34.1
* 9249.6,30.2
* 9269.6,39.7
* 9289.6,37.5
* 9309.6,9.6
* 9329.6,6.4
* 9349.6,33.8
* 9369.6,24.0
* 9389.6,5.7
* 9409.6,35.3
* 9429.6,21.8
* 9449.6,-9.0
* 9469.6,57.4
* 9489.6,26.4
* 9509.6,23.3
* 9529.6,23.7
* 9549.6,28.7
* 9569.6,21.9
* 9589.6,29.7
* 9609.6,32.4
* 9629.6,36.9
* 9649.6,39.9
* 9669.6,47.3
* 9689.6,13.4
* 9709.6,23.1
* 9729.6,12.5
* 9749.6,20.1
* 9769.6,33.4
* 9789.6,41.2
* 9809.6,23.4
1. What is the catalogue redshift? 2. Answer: 0.06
